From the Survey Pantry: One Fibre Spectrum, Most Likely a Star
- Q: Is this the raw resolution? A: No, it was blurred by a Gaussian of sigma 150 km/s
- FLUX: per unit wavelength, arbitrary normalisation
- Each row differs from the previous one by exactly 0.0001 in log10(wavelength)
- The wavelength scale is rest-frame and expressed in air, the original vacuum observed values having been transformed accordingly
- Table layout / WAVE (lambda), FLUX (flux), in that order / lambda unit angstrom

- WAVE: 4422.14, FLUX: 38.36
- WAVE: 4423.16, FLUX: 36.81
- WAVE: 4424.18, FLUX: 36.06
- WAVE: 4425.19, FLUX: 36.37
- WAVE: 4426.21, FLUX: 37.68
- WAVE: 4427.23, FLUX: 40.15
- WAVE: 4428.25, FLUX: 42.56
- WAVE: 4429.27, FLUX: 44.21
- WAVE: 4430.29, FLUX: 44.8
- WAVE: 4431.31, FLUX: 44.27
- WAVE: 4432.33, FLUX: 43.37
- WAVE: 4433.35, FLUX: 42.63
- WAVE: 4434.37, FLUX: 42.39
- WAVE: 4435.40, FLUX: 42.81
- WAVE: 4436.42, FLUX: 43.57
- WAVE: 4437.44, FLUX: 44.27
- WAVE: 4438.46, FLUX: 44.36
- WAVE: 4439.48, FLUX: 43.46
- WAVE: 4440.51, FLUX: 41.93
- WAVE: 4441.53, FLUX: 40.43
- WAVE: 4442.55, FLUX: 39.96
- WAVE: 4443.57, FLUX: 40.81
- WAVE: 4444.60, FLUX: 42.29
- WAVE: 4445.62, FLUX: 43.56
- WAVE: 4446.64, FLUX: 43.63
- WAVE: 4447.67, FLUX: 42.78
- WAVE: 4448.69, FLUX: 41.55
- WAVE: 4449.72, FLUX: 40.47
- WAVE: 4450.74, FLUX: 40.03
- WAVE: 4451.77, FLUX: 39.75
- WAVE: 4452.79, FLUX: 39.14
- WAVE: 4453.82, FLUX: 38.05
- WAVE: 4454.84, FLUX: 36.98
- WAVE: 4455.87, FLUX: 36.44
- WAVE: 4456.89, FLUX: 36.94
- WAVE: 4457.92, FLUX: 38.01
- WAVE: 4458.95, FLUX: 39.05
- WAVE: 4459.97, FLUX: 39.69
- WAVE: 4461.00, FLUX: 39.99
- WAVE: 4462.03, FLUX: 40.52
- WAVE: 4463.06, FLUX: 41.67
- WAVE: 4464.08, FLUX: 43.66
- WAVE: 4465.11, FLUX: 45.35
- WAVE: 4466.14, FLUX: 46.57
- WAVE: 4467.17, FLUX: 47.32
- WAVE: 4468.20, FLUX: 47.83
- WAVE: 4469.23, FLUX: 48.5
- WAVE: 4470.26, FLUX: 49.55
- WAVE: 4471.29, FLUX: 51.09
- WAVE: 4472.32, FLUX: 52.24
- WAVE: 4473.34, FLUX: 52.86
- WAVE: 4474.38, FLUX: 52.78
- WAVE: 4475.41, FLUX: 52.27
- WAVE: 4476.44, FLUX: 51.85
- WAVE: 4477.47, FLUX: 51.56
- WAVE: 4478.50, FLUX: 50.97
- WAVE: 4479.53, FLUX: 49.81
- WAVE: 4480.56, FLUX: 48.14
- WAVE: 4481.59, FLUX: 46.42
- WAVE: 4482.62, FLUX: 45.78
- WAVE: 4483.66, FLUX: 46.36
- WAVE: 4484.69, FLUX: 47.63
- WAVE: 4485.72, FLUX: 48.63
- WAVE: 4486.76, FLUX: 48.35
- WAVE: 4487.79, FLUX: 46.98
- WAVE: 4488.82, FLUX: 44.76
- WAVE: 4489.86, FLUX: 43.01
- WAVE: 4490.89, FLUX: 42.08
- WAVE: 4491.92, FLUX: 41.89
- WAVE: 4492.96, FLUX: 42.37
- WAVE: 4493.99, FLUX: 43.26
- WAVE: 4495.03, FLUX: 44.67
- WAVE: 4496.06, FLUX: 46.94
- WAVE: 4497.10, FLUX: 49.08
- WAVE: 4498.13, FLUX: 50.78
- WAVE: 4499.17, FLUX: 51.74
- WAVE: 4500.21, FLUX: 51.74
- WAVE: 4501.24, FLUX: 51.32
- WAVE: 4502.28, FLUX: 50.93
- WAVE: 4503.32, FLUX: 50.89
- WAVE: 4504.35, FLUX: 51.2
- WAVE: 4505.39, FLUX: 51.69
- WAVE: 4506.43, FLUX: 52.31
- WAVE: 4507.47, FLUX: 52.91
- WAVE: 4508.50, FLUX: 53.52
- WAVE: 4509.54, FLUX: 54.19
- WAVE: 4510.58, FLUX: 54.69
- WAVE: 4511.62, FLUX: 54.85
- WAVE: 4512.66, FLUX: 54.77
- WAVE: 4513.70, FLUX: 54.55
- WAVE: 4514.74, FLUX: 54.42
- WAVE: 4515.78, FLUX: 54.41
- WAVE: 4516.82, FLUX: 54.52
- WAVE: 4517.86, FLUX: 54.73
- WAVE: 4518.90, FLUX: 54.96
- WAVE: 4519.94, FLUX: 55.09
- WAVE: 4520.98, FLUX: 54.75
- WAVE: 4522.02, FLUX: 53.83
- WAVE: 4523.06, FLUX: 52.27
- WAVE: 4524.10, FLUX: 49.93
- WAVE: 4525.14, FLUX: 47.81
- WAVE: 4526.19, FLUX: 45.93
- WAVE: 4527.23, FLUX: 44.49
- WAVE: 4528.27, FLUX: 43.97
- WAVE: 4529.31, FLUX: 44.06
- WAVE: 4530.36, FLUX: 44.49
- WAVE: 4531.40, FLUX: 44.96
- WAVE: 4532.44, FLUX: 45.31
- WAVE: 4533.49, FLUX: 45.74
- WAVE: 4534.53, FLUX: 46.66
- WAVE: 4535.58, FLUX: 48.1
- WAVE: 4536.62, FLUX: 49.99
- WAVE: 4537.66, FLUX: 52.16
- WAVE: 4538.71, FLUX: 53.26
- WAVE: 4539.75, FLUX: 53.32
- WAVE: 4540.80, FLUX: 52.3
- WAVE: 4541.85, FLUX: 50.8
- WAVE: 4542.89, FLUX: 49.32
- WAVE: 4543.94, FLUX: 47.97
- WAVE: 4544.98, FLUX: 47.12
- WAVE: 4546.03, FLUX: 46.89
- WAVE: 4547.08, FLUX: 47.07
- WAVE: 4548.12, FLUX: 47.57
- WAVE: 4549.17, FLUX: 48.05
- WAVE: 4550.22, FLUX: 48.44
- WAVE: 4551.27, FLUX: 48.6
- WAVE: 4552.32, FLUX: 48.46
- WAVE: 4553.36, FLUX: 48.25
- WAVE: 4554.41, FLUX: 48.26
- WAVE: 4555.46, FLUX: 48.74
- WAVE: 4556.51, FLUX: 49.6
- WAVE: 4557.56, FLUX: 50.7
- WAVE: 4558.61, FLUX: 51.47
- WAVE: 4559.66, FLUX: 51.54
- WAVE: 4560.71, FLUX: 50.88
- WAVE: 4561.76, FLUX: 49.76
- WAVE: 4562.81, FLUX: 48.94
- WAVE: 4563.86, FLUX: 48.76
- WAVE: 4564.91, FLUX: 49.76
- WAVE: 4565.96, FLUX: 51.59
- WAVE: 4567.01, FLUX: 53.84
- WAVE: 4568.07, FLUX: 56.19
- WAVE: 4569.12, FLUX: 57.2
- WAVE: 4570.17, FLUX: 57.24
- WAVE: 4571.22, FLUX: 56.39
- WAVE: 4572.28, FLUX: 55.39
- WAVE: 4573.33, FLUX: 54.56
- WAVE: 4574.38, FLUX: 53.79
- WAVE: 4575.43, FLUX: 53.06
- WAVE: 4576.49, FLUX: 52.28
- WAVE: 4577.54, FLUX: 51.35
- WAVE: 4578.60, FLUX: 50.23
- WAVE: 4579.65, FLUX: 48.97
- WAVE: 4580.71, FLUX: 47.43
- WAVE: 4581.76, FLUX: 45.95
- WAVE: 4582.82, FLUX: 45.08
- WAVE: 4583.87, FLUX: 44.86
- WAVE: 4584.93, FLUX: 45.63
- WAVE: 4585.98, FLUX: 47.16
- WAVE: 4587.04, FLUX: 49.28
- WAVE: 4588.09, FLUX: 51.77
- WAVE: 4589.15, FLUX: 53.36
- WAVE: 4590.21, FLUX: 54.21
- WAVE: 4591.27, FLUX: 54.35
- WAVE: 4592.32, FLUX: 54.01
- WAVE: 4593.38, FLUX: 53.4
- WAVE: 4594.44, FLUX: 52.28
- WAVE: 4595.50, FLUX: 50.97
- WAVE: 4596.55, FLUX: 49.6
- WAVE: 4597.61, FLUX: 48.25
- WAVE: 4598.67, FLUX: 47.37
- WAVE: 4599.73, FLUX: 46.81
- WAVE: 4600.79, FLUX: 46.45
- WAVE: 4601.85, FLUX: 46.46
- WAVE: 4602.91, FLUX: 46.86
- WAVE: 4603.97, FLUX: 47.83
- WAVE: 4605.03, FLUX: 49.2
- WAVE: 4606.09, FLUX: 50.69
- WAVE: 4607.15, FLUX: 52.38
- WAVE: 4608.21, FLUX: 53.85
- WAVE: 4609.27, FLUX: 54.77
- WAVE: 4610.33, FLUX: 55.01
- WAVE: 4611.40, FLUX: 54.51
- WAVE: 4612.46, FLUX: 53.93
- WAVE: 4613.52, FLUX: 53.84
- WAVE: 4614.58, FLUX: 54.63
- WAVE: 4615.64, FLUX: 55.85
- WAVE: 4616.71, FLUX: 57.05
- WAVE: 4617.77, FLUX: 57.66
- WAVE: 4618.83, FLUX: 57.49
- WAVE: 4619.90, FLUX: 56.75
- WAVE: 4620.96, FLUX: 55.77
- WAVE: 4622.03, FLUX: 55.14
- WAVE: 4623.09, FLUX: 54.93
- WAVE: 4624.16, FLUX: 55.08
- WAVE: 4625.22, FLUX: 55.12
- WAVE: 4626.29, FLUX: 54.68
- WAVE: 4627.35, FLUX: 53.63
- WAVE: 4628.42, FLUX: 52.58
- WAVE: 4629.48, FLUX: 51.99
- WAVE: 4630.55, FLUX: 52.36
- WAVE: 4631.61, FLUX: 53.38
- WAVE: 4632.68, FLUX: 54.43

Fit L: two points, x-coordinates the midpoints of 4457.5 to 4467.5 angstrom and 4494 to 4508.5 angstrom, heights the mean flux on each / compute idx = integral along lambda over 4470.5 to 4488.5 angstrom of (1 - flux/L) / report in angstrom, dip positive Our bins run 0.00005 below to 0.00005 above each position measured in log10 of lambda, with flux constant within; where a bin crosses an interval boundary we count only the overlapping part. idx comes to -1.5 angstrom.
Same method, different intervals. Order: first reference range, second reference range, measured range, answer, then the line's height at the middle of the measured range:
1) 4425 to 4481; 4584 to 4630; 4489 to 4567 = -2.9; 47.9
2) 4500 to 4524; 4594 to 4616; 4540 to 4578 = 0.9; 52.2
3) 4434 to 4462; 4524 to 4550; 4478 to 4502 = -1.6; 44.1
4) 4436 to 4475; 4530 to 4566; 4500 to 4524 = -3.4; 46.7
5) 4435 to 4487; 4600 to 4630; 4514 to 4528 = -1.2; 47.9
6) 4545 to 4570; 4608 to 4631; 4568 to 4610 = 1.3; 52.5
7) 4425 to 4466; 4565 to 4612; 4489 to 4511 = -1.9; 45.1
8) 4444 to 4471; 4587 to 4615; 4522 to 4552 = -0.7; 47.2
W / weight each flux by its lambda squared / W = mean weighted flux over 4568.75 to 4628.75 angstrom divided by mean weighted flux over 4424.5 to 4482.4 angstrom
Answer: 1.27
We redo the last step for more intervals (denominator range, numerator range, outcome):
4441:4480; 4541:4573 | 1.20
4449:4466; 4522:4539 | 1.23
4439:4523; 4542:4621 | 1.13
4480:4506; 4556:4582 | 1.13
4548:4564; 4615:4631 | 1.15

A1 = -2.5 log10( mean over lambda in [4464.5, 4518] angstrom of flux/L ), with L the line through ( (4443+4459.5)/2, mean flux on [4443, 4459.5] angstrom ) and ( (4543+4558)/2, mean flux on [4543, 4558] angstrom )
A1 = -0.15 mag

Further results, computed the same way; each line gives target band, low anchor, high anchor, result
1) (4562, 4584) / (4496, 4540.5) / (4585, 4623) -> 0.00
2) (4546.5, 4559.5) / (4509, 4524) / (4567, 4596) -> 0.09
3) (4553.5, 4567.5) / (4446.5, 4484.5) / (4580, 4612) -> -0.04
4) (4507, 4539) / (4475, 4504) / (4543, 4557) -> -0.06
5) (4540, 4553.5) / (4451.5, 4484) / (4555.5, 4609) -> 0.01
